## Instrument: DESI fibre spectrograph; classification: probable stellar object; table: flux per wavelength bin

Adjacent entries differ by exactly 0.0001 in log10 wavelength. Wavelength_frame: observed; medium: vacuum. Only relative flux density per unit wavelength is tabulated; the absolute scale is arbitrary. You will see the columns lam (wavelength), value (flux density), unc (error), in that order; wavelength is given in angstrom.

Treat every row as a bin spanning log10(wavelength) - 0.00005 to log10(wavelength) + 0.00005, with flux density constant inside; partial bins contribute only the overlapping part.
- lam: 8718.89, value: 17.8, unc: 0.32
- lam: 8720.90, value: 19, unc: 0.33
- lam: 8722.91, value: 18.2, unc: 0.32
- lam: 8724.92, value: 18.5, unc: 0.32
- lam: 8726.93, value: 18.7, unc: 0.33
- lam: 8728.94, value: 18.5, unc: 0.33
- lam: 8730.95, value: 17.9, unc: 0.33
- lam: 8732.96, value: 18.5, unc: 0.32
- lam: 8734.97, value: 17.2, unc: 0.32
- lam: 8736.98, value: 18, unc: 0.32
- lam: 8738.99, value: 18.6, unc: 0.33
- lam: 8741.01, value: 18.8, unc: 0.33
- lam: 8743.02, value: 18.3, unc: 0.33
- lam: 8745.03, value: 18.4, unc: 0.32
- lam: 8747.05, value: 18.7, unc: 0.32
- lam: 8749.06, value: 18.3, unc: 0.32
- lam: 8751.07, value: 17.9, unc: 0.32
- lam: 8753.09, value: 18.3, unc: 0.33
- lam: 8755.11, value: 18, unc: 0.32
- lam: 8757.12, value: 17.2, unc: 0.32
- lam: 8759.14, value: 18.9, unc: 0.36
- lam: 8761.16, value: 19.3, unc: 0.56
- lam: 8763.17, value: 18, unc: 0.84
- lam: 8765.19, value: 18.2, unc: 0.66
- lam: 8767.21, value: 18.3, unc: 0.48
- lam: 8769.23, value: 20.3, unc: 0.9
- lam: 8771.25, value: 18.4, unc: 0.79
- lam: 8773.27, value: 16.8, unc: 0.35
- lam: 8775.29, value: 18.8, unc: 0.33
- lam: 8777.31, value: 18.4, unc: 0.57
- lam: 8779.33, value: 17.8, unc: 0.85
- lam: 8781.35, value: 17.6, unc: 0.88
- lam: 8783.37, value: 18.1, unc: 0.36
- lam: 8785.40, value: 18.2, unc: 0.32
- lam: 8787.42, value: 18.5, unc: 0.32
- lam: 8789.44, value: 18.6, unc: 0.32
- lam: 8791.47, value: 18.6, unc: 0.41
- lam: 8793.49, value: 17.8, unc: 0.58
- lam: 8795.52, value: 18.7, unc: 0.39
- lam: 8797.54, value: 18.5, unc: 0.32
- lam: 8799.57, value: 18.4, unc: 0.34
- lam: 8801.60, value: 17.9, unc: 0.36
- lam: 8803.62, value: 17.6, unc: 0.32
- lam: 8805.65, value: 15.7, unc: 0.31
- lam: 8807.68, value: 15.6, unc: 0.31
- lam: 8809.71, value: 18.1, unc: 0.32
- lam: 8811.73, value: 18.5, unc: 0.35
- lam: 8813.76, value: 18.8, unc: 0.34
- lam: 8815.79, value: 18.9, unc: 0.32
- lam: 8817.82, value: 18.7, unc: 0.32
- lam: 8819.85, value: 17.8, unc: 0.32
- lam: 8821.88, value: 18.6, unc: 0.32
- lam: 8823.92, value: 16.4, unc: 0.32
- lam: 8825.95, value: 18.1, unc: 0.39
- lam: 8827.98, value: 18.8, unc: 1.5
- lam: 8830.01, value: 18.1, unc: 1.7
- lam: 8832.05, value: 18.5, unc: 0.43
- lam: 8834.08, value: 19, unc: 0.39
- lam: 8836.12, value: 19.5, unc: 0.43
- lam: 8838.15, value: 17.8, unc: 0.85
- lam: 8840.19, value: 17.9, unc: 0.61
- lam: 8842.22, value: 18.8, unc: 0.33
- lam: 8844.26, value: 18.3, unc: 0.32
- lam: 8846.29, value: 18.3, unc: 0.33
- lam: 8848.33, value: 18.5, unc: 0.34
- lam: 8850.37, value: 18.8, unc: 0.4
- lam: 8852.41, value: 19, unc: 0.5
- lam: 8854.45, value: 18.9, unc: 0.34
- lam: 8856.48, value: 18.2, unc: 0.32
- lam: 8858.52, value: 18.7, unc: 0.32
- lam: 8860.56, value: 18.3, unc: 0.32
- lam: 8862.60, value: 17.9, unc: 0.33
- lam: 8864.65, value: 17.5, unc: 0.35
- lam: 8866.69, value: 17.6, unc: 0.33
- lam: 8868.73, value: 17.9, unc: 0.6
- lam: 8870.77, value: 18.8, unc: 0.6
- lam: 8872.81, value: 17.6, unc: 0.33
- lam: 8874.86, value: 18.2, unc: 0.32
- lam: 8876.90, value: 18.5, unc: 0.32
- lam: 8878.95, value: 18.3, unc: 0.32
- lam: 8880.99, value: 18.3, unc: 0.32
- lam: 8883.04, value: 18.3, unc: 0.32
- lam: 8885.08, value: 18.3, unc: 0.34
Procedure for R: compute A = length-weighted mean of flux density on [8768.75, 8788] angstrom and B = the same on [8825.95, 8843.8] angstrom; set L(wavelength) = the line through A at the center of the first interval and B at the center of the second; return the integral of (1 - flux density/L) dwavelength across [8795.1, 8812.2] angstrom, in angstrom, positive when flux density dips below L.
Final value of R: 0.70 angstrom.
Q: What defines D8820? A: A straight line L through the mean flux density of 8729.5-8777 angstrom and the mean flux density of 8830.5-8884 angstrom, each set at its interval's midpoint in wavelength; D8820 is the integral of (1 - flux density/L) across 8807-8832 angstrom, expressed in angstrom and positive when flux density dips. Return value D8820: 0.3 angstrom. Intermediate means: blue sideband 18.3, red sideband 18.4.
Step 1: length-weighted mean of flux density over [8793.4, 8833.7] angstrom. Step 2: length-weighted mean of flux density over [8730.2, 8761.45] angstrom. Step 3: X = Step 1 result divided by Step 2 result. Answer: 1.0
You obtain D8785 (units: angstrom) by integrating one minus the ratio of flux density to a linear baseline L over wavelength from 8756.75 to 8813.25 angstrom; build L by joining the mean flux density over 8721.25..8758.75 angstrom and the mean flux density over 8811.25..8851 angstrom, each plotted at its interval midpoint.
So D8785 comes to 0.6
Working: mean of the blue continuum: 18.2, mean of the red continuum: 18.4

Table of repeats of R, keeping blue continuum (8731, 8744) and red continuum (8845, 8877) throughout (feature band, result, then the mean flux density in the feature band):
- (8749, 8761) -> 0.0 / 18.2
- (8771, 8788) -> 0.2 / 18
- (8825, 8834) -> -0.1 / 18.4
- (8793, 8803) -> 0.0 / 18.3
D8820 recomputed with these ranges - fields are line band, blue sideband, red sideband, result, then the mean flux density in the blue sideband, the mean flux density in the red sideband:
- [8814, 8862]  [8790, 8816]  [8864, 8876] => -1.3 angstrom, 17.9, 18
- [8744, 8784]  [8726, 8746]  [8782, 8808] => -0.4 angstrom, 18.3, 17.9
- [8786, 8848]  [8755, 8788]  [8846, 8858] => 1.1 angstrom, 18.3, 18.6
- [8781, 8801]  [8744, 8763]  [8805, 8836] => -0.2 angstrom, 18.3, 18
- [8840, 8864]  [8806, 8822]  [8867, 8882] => -0.5 angstrom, 18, 18.2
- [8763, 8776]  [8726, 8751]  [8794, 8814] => -0.3 angstrom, 18.3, 17.7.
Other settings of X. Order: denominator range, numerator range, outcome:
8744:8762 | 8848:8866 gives 1.00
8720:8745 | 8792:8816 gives 0.97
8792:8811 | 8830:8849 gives 1.05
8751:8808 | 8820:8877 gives 1.01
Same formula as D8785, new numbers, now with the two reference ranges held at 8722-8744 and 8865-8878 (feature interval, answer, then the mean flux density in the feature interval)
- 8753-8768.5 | -0.1 angstrom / 18.3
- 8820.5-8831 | 0.1 angstrom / 18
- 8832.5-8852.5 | -0.5 angstrom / 18.6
